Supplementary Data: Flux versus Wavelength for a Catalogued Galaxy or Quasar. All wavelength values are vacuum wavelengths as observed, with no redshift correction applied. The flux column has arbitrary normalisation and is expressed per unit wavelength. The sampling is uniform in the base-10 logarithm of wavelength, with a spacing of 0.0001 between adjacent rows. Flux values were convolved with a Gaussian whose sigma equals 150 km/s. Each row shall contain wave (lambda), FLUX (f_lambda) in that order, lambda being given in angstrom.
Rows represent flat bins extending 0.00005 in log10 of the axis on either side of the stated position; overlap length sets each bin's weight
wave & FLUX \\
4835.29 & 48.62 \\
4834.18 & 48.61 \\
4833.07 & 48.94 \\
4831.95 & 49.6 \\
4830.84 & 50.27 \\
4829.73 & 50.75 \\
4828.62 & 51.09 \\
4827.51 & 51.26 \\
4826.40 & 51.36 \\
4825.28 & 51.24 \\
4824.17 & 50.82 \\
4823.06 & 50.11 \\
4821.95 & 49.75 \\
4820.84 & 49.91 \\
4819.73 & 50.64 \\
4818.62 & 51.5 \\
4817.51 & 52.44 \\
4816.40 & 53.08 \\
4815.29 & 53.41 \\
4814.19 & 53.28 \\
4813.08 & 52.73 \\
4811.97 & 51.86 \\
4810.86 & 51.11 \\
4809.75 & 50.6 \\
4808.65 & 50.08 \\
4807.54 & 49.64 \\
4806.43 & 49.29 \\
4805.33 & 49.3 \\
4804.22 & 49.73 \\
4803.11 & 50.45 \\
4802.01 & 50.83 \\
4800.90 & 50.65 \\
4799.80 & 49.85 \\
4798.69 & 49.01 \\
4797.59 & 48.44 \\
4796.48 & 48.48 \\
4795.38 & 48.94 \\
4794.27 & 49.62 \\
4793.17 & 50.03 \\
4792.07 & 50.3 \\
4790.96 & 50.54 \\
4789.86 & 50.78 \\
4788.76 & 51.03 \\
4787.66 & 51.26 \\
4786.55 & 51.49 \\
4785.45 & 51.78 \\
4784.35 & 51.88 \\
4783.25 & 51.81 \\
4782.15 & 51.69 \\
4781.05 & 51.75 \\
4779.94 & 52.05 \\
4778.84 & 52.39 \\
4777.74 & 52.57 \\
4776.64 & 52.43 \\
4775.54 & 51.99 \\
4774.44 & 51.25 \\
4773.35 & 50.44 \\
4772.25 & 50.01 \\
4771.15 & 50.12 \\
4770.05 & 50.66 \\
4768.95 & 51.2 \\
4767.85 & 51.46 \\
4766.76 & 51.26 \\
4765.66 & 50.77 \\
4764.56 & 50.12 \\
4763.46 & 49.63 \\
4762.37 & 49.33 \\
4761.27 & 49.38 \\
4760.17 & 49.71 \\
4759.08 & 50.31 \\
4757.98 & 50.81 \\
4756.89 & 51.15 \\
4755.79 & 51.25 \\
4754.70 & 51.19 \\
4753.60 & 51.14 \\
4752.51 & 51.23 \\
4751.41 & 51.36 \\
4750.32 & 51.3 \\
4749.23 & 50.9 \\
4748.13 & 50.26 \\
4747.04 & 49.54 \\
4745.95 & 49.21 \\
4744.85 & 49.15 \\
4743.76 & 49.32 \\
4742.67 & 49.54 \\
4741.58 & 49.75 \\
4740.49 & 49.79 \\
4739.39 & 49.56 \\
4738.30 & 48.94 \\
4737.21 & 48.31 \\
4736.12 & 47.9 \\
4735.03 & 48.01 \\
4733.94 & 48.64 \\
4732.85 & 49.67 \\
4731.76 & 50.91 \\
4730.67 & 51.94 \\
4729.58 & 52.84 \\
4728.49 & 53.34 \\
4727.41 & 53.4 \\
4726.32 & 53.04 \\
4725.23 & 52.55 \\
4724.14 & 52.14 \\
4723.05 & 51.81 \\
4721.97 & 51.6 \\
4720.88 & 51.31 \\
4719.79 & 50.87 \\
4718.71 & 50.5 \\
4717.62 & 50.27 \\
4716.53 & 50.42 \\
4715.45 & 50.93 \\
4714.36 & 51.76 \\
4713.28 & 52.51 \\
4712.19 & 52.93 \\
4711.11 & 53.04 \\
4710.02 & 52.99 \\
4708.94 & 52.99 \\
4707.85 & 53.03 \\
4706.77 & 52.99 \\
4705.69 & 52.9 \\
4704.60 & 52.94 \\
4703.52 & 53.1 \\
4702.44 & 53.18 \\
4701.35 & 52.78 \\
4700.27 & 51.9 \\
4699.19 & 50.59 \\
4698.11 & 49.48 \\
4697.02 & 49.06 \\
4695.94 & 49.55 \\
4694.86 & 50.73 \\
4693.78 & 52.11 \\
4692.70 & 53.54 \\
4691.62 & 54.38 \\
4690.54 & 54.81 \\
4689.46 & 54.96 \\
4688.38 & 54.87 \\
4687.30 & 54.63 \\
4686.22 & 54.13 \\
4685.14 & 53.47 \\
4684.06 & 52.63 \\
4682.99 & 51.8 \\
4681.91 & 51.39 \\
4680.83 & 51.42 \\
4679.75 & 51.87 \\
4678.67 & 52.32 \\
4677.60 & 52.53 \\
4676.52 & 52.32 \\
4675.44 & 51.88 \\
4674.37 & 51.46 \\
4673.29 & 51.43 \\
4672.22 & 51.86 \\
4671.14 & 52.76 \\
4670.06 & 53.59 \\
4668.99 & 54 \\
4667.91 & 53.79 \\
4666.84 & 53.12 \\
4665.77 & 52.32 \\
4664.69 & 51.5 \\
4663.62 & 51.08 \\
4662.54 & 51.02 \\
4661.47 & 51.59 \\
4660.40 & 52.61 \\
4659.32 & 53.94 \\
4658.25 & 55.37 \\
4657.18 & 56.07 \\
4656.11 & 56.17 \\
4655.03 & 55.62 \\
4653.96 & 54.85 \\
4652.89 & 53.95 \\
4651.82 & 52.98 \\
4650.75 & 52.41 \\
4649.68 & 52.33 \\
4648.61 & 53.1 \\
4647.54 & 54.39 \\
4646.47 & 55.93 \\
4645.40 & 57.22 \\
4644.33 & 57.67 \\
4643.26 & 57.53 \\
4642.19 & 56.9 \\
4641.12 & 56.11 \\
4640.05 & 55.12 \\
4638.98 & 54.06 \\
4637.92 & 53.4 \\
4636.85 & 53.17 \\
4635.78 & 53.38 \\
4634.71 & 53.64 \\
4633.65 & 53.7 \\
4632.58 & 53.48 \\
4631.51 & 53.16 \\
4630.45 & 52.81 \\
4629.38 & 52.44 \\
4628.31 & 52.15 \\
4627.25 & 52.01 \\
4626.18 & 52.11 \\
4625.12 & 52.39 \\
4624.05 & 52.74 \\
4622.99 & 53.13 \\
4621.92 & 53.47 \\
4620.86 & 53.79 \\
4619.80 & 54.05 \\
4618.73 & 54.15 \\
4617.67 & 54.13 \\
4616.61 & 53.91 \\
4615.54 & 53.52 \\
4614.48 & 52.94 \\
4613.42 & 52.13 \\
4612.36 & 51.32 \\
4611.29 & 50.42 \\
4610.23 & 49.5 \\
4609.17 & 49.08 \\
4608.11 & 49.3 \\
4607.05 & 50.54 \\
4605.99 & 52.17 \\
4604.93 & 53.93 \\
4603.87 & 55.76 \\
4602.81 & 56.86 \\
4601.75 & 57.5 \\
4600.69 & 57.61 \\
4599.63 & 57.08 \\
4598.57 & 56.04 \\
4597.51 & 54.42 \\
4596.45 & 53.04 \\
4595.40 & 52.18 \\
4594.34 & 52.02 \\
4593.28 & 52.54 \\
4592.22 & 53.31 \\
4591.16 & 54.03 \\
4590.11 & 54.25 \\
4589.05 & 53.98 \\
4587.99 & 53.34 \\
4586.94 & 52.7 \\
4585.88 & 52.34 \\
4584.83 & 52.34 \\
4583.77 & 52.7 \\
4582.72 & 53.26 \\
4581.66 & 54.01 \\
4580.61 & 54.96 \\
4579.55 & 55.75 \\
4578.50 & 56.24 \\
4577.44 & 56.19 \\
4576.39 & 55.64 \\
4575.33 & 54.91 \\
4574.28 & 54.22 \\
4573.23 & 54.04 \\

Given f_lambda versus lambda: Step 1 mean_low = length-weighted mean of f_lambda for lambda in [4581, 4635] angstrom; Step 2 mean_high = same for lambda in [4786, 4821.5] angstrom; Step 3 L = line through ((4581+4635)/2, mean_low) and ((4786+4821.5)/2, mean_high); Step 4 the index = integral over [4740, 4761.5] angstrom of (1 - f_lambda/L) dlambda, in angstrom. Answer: 0.4 angstrom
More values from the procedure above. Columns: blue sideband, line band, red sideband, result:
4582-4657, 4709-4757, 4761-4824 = 0.85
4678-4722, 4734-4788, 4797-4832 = 0.95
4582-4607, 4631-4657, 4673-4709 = -0.69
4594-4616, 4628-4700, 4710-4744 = -1.59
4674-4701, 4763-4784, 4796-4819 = -0.02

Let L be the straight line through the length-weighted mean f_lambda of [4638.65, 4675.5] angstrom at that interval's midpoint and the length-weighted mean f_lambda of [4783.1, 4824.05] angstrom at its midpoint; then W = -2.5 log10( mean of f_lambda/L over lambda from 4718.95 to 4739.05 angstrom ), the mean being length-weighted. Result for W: 0.03 mag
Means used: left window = 53.9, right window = 50.7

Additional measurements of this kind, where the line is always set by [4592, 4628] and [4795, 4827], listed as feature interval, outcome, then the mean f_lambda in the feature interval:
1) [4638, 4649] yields -0.06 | 55.7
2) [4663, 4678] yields 0.00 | 52.4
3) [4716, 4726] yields 0.01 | 51.3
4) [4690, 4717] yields 0.00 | 52.2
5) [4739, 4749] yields 0.04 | 49.6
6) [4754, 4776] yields 0.01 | 50.6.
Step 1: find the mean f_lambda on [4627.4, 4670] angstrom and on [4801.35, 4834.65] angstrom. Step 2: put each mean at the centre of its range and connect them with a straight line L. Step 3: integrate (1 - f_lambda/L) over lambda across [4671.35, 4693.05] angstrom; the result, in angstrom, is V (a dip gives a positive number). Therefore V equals 0.2 angstrom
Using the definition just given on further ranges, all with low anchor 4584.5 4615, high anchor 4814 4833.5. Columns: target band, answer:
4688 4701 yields 0.04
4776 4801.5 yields 0.29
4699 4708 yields -0.08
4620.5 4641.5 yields -0.15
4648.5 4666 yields -0.24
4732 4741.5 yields 0.54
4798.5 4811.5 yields 0.29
